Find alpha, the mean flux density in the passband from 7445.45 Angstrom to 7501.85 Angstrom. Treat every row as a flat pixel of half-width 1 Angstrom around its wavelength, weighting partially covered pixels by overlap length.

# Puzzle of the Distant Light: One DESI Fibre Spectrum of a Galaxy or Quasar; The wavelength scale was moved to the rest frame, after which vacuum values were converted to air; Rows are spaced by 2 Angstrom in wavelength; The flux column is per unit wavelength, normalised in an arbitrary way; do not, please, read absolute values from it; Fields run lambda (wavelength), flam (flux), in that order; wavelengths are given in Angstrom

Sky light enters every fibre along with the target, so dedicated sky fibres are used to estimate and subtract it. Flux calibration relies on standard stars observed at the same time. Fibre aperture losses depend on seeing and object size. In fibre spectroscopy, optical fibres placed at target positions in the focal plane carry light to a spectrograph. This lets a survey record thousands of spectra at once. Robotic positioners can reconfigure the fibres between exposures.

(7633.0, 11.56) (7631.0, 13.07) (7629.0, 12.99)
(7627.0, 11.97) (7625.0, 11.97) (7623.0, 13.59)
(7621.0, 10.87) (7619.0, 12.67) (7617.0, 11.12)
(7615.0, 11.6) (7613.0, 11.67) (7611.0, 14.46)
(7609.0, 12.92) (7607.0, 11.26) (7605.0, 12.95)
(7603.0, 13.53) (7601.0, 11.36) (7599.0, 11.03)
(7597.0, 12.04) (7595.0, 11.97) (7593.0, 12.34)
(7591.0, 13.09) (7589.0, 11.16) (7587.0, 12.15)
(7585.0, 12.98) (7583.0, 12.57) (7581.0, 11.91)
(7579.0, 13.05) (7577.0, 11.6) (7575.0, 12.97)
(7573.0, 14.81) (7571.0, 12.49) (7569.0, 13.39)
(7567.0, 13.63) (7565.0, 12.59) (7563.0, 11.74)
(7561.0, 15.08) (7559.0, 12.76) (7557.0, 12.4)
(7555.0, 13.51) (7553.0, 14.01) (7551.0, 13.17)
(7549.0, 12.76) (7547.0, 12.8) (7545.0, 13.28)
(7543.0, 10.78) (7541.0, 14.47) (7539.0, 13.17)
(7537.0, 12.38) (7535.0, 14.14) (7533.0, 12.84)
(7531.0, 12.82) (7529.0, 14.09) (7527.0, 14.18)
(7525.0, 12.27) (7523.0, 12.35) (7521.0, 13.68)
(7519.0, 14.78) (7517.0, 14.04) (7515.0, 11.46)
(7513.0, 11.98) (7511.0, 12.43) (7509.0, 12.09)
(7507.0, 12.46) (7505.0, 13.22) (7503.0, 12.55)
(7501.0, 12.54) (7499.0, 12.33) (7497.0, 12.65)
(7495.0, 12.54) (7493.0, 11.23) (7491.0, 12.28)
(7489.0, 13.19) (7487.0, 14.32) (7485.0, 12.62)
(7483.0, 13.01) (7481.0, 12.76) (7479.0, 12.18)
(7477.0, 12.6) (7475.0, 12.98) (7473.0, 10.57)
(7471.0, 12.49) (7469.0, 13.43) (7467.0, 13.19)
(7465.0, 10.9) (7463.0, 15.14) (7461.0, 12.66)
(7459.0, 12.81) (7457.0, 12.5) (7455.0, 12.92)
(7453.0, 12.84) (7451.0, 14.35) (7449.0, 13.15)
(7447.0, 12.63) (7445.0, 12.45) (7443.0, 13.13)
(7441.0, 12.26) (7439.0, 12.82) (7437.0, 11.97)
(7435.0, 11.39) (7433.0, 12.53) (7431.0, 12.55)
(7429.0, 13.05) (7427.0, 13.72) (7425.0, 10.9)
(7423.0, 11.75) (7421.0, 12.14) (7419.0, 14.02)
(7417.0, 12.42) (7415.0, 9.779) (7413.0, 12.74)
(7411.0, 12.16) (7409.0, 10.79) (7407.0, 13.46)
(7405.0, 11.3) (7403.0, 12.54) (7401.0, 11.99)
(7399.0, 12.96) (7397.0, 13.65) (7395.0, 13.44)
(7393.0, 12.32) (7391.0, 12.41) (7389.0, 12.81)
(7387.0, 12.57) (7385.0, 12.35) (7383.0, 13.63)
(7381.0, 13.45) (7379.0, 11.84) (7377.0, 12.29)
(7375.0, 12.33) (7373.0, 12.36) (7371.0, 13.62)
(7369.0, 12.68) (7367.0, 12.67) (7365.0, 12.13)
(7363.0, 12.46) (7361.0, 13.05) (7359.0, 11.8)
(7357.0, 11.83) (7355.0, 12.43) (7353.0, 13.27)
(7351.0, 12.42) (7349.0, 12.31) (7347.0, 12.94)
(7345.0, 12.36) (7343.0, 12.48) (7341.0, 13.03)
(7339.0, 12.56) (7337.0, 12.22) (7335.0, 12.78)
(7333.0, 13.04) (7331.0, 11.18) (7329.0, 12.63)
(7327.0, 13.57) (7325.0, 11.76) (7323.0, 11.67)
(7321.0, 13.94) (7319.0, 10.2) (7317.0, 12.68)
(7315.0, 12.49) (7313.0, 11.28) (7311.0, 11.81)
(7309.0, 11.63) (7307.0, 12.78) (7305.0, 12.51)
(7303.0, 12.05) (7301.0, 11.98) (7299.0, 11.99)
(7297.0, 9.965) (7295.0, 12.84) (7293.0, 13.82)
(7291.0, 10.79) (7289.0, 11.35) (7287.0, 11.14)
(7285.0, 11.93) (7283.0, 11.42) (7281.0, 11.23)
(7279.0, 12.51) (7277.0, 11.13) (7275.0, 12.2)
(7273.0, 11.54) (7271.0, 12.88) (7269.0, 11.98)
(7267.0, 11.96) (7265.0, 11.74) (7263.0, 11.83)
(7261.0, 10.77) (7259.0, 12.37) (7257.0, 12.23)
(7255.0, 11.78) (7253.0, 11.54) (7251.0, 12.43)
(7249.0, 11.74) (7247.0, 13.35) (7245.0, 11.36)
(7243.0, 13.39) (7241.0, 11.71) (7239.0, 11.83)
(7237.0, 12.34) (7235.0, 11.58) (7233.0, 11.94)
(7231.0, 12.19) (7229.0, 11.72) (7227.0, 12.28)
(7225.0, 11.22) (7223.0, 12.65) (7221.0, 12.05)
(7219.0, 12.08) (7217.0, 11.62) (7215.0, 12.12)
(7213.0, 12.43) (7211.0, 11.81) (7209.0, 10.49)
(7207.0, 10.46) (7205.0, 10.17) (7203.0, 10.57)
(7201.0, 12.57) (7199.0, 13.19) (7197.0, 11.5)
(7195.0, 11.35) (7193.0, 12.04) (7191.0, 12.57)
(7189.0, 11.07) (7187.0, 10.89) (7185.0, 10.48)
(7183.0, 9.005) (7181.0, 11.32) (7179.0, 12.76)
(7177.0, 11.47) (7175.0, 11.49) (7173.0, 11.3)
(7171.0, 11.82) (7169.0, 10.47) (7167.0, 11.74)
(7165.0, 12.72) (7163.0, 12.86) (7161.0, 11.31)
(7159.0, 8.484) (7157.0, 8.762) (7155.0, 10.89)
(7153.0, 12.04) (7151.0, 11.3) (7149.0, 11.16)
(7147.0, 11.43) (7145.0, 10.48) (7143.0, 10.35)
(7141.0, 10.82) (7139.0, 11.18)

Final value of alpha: 12.7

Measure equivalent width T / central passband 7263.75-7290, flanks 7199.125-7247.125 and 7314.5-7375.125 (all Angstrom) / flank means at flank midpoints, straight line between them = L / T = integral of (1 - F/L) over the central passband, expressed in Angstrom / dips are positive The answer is 0.75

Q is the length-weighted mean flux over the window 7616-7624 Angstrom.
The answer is 12.1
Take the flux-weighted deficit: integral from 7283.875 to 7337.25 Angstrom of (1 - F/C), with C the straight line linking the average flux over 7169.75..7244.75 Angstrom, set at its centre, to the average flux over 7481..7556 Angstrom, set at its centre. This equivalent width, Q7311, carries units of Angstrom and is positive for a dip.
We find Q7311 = 0.0 Angstrom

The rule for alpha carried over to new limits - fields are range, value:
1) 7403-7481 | 12.5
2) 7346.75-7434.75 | 12.5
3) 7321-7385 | 12.6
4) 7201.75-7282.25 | 11.8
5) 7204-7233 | 11.7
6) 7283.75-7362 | 12.2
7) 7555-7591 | 12.8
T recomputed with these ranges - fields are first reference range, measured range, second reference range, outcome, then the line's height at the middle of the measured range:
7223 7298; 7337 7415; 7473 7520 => -1.6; 12.3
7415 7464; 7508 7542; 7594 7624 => -1.9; 12.4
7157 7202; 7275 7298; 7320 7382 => 0.9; 12.1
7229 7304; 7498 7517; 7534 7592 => 0.5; 12.7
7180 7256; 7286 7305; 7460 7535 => 0.3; 12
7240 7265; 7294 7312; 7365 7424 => 0.4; 12.2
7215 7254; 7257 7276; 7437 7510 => 0.3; 12.1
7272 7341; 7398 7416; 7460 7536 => 0.7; 12.4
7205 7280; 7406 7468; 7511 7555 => 0.8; 12.7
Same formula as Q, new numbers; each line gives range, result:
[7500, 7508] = 12.7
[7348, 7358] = 12.5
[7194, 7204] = 11.8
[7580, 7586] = 12.5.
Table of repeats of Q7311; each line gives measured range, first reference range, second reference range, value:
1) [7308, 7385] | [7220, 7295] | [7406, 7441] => -2.09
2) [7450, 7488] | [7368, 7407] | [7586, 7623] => -1.13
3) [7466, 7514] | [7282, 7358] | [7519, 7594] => 0.71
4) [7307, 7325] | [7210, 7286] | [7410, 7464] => 0.31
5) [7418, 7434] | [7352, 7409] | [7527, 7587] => 0.16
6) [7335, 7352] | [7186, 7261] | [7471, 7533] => -0.46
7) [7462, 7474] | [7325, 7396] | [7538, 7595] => 0.11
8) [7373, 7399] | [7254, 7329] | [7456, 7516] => -1.06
